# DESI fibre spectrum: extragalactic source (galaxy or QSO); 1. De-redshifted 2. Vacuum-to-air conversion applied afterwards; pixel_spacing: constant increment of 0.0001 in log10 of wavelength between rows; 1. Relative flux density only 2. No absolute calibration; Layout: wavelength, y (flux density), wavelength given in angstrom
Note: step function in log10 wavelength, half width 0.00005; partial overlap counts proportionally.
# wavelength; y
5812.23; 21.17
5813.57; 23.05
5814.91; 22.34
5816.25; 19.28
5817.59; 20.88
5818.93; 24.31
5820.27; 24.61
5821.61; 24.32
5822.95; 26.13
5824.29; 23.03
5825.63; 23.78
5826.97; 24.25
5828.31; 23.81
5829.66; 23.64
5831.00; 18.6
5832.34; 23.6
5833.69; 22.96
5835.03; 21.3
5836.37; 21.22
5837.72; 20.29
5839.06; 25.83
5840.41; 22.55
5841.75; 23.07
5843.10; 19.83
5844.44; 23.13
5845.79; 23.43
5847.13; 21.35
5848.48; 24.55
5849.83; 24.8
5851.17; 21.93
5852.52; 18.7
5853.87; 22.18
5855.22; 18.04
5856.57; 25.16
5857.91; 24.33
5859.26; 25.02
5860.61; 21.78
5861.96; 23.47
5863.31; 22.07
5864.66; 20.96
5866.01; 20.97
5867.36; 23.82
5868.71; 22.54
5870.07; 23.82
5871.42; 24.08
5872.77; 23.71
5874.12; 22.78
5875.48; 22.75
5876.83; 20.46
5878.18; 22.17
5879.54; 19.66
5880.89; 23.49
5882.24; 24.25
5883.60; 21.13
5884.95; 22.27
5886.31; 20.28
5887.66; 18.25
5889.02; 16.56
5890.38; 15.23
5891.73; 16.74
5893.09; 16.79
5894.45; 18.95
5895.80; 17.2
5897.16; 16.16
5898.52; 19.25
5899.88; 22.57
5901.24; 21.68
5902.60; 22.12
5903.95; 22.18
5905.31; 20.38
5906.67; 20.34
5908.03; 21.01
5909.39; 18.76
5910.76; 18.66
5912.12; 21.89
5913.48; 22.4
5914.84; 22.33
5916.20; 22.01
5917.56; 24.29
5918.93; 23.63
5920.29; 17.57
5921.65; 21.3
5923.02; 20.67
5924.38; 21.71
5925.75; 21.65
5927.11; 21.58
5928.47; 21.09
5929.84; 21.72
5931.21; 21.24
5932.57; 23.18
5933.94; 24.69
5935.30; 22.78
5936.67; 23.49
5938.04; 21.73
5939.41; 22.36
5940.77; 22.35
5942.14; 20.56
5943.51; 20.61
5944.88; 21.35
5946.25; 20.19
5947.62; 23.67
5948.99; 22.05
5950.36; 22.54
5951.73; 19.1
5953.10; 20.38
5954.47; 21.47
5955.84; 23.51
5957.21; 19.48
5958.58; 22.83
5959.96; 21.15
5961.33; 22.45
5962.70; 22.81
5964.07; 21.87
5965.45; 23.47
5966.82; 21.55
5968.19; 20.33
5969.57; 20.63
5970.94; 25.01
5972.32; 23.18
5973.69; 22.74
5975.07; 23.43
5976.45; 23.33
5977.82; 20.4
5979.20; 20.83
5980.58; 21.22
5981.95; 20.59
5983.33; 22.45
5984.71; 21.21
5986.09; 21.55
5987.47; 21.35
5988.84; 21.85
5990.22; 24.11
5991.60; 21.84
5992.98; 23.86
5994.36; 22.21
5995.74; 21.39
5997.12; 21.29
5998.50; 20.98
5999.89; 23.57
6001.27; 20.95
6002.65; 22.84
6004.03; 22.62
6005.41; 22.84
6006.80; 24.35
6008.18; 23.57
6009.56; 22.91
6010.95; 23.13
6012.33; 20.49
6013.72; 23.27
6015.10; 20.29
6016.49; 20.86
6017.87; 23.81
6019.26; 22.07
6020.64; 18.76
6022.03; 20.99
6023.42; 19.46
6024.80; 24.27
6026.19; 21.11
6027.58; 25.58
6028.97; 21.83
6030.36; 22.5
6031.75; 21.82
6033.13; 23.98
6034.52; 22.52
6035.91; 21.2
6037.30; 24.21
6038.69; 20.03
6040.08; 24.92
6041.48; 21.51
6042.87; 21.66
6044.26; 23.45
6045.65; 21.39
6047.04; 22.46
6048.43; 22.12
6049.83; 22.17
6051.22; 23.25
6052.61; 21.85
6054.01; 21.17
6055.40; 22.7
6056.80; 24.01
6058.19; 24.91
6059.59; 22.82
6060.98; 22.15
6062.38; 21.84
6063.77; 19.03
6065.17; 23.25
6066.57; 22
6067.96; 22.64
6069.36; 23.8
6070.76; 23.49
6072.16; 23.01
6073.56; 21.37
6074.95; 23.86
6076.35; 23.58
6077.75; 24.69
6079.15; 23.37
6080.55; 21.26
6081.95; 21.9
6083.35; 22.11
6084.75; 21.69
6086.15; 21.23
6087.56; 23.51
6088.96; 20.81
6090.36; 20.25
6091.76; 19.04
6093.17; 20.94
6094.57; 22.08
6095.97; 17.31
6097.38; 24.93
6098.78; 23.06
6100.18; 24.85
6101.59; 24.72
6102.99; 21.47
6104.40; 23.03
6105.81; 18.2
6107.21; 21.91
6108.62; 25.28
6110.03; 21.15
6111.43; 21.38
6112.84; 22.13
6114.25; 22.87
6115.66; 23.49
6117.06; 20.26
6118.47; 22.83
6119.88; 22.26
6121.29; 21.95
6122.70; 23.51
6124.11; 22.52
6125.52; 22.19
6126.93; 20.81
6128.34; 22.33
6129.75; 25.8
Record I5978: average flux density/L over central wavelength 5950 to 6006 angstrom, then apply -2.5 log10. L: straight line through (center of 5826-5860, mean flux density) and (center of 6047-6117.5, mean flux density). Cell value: 0.02 mag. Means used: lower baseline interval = 22.6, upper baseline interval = 22.3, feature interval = 22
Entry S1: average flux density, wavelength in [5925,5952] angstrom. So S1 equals 21.9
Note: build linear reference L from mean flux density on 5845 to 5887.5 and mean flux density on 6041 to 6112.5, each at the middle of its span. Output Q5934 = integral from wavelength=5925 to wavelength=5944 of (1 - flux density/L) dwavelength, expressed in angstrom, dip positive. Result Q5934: 0.2 angstrom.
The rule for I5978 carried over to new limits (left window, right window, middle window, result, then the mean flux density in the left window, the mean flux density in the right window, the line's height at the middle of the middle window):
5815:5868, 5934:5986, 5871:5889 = 0.03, 22.6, 21.9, 22.4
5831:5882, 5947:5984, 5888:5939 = 0.08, 22.4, 21.9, 22.2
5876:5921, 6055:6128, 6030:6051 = -0.03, 20.3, 22.3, 21.8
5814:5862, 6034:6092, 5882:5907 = 0.16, 22.7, 22.4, 22.6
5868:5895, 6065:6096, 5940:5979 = -0.03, 20.8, 22.1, 21.3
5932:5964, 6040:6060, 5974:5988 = 0.02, 21.9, 22.6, 22.2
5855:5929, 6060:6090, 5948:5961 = 0.01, 21.2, 22.4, 21.6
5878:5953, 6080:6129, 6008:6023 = -0.01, 20.9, 22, 21.5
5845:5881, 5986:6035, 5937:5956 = 0.04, 22.5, 22.3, 22.4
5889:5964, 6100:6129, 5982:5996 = -0.03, 21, 22.3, 21.5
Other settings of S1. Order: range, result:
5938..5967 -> 21.7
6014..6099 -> 22.2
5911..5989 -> 21.9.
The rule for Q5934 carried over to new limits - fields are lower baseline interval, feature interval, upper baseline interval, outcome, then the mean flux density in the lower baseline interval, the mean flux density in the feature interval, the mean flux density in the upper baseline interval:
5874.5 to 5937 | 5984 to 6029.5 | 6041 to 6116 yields -0.99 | 20.8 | 22.2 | 22.3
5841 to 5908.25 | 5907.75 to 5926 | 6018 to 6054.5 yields 0.25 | 21.4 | 21.3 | 22.2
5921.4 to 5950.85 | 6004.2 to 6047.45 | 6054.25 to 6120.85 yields -0.30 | 21.9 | 22.3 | 22.3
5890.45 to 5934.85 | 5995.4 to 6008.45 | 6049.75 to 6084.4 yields -0.35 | 20.7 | 22.4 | 22.7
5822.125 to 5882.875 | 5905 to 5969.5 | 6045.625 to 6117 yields 2.58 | 22.7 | 21.6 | 22.3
